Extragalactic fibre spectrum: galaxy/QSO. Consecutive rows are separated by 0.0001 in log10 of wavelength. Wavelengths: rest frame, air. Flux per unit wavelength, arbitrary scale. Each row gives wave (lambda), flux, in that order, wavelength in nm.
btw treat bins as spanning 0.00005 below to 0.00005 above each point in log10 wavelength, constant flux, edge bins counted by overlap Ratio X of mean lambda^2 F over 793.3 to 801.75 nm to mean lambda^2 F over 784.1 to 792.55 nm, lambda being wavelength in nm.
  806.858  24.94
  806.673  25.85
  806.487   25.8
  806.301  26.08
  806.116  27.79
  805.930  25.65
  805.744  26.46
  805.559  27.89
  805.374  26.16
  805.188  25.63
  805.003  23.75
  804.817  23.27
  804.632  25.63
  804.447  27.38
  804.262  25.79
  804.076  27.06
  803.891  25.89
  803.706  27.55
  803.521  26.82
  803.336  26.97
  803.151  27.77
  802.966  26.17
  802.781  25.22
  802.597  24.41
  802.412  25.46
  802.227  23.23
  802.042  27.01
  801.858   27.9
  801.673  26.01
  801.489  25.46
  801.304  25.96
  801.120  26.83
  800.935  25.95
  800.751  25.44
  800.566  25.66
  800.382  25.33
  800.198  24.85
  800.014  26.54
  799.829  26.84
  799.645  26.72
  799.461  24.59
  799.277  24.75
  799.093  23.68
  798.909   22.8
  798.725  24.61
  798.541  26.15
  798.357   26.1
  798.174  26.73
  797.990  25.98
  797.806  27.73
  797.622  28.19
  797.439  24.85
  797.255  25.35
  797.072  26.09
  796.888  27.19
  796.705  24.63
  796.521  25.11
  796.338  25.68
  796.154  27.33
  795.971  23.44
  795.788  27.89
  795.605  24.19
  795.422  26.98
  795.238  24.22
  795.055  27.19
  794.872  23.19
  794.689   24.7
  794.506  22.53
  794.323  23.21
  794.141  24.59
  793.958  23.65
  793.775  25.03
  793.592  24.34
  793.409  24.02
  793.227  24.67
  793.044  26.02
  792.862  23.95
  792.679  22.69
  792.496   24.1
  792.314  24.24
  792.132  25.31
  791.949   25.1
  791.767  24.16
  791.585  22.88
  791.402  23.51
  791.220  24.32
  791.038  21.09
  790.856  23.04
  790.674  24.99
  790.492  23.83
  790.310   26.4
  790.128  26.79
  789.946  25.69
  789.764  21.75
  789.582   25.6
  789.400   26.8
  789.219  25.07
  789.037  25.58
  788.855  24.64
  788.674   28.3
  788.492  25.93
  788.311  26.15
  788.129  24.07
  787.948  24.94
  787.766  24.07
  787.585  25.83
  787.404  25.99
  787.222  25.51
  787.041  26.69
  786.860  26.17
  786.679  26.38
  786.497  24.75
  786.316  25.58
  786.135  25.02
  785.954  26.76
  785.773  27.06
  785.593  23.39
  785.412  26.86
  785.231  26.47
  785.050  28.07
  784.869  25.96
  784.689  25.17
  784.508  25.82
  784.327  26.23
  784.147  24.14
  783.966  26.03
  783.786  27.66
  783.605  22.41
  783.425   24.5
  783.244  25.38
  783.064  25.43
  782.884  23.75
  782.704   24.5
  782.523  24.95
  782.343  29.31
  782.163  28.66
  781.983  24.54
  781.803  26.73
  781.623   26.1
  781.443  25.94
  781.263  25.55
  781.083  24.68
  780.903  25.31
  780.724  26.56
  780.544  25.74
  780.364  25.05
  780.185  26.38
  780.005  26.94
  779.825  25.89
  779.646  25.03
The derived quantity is 1.0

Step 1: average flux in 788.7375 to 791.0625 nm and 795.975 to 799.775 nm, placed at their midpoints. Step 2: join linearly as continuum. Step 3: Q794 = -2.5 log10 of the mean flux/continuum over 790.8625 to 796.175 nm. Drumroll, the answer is 0.04 mag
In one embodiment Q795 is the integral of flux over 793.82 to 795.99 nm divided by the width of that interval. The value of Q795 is 24.7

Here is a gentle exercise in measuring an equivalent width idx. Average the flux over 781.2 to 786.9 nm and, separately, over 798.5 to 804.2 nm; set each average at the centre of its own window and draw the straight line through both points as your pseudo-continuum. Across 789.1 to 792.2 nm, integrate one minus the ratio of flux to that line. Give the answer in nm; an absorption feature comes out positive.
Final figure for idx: 0.16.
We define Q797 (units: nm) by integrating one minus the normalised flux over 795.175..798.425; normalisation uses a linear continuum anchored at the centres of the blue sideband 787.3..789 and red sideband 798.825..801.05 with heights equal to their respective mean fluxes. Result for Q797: -0.083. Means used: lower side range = 25.5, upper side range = 25.3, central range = 26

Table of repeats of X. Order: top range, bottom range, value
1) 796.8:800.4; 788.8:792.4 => 1.07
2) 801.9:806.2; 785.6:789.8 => 1.06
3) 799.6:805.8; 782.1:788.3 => 1.06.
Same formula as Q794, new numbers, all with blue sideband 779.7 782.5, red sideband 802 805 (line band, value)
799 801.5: 0.01 mag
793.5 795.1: 0.08 mag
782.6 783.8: 0.07 mag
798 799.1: 0.03 mag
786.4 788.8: 0.02 mag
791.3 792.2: 0.08 mag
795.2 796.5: 0.01 mag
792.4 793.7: 0.08 mag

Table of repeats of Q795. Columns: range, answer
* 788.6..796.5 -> 24.7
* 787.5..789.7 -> 25.5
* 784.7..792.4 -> 25.3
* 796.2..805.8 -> 25.9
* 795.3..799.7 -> 25.7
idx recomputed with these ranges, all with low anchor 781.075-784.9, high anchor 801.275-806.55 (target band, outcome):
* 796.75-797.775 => -0.02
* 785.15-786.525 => 0.00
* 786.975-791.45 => 0.12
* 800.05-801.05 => 0.02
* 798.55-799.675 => 0.06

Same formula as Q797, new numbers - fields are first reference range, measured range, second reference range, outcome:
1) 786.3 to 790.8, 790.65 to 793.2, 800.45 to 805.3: 0.16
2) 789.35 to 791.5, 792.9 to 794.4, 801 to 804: 0.03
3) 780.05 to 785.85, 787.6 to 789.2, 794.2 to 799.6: 0.01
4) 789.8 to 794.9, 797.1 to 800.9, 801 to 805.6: -0.05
